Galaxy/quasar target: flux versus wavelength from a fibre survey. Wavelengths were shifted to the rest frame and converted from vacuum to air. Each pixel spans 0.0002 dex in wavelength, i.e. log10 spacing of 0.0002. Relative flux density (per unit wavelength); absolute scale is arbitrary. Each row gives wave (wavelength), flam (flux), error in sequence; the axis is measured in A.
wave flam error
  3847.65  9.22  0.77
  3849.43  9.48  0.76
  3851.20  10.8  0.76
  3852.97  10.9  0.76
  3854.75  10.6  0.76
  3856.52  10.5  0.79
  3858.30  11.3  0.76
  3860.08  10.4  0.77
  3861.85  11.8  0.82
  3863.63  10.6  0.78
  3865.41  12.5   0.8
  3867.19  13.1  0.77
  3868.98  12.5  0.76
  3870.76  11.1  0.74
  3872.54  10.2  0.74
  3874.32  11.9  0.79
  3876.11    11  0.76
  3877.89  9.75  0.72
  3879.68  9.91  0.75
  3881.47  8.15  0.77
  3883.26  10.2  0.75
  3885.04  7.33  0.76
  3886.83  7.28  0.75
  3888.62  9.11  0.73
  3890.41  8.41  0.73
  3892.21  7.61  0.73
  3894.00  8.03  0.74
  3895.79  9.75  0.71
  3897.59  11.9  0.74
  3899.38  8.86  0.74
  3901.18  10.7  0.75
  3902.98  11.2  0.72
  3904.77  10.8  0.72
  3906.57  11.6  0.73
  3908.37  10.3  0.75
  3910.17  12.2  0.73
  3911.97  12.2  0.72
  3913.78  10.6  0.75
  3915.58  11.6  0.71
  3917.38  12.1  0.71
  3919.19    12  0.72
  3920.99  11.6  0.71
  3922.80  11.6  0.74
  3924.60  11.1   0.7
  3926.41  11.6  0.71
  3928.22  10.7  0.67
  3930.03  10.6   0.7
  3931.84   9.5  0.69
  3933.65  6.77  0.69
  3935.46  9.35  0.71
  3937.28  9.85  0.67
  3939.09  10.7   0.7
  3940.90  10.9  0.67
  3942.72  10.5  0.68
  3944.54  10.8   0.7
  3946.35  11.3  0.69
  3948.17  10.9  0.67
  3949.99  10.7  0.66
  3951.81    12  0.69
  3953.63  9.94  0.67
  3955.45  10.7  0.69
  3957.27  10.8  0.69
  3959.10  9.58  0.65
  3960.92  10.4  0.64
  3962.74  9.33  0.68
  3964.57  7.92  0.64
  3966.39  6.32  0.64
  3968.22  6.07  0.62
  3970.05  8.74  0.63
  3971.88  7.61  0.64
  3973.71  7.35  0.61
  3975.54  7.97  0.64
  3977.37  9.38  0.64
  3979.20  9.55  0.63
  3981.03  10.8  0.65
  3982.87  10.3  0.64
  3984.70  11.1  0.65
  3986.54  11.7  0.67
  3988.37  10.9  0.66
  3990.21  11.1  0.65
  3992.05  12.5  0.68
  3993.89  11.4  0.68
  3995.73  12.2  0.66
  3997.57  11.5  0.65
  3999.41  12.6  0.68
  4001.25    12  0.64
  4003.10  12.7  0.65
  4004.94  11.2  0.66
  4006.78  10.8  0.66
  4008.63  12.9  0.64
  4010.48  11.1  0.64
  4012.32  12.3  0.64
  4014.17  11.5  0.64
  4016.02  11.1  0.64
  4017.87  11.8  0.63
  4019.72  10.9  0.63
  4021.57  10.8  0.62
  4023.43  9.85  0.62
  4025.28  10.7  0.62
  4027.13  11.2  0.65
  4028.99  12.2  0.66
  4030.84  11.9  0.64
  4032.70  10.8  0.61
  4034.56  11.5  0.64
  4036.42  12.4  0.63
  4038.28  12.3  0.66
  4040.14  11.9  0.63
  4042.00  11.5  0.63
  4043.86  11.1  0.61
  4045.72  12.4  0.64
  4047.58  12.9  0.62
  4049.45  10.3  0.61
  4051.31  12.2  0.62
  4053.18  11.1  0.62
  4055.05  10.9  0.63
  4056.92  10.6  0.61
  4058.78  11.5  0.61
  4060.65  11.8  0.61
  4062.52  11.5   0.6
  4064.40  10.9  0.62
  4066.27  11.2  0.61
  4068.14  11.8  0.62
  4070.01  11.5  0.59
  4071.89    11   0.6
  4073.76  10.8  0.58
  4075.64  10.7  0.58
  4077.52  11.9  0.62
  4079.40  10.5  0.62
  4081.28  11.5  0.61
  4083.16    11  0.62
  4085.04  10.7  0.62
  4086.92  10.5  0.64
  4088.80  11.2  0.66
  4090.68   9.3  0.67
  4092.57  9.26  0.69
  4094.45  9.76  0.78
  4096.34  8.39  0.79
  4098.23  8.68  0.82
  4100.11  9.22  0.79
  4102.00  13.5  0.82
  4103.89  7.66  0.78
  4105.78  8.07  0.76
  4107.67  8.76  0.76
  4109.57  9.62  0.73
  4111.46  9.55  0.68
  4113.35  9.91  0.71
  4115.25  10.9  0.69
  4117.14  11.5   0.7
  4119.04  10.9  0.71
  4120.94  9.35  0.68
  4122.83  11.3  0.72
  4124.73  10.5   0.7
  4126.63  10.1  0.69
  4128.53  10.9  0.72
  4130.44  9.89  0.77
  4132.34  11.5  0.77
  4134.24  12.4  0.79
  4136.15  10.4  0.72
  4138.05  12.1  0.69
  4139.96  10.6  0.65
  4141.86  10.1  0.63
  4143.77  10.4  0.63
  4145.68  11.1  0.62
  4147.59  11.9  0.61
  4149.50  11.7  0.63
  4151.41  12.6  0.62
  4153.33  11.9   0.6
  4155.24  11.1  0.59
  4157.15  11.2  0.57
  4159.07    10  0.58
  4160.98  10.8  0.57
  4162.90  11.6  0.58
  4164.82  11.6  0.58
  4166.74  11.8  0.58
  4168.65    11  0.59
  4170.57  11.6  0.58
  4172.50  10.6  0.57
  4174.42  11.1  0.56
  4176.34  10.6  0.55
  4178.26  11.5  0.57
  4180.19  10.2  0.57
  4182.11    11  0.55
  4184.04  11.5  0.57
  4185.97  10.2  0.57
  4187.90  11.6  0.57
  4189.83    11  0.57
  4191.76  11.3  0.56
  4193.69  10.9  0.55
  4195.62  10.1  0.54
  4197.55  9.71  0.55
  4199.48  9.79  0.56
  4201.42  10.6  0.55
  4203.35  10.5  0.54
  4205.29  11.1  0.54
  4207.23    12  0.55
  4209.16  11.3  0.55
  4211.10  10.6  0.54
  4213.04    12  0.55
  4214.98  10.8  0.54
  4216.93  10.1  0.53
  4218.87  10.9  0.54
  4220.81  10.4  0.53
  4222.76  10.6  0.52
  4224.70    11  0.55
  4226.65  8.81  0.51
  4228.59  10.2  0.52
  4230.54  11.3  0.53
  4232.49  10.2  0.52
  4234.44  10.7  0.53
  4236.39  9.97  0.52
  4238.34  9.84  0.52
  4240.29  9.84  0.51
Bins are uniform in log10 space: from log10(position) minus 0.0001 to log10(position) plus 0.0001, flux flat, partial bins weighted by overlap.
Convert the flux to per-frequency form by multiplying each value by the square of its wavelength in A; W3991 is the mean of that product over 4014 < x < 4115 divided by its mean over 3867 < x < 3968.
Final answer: 1.1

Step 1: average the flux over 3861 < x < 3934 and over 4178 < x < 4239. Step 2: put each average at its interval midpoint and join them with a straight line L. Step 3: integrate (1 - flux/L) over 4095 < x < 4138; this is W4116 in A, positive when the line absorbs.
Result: 1.81 A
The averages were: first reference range 10.5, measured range 10.2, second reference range 10.7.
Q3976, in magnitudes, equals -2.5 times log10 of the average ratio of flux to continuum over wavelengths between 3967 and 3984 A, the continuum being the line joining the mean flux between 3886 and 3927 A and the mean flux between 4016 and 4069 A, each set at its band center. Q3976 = 0.26 mag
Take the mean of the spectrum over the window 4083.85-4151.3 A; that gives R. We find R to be 10.4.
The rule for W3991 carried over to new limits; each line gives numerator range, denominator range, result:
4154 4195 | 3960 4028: 1.15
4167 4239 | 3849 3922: 1.19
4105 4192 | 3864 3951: 1.17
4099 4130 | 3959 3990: 1.18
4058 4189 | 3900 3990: 1.15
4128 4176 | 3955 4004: 1.21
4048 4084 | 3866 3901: 1.25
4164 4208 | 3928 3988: 1.26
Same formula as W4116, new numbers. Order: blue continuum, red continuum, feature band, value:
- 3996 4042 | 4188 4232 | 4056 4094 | 1.30 A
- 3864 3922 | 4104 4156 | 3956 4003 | 2.35 A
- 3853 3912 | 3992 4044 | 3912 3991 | 6.19 A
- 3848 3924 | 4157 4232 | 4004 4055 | -3.88 A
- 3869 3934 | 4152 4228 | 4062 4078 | -0.87 A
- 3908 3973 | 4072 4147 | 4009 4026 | -1.45 A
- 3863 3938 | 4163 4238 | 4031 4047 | -1.79 A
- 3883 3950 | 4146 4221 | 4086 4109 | 2.73 A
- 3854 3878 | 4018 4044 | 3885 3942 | 5.15 A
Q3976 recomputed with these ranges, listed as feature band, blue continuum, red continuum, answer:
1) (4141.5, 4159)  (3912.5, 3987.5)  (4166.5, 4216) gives -0.05 mag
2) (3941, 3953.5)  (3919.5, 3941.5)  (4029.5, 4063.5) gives -0.04 mag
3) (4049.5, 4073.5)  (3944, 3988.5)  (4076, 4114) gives -0.14 mag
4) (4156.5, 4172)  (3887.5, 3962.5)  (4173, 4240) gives -0.05 mag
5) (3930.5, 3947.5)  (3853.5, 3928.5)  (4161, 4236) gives 0.07 mag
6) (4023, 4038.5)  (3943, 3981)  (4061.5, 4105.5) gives -0.14 mag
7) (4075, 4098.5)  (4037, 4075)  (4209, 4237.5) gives 0.10 mag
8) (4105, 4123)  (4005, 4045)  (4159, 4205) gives 0.12 mag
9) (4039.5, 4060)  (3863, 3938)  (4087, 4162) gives -0.10 mag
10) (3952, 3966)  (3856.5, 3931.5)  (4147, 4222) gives 0.10 mag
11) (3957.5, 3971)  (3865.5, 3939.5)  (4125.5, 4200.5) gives 0.24 mag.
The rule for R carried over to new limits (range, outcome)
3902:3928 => 11.4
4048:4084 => 11.2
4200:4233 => 10.7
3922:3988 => 9.85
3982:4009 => 11.6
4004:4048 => 11.5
